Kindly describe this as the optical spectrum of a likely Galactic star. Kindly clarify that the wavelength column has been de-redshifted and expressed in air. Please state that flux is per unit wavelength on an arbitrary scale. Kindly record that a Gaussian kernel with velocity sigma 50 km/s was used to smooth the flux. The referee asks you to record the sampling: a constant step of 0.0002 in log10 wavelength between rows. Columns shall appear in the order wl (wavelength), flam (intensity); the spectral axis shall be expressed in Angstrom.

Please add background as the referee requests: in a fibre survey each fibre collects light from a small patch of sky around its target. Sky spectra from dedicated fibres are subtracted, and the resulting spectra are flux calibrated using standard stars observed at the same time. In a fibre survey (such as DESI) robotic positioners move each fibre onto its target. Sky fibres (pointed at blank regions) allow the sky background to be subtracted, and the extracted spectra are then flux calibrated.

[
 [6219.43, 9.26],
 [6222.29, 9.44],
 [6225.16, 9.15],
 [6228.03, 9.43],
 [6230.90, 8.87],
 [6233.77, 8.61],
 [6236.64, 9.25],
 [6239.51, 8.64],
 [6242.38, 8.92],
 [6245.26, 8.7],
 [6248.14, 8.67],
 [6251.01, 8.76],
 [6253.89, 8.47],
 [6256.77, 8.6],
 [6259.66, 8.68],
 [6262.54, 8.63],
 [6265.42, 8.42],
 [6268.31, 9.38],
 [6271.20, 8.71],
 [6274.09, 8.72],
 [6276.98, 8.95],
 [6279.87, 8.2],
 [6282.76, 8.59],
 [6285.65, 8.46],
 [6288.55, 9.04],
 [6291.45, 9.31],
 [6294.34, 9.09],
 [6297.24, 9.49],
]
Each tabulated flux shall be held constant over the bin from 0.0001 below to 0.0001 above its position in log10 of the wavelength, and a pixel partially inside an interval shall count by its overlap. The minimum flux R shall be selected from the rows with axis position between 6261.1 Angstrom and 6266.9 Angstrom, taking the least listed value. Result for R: 8.42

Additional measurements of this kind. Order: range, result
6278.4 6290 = 8.2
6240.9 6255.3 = 8.47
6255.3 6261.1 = 8.6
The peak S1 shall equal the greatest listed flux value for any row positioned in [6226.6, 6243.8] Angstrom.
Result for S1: 9.43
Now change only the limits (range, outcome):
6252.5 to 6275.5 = 9.38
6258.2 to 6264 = 8.68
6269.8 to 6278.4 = 8.95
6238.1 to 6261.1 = 8.92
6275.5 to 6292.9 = 9.31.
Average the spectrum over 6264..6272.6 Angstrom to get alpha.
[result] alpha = 8.83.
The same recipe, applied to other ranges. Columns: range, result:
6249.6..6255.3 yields 8.61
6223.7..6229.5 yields 9.28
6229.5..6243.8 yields 8.86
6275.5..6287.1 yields 8.55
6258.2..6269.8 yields 8.77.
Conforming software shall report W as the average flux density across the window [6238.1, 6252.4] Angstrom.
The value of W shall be 8.74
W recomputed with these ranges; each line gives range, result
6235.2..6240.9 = 8.95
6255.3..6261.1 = 8.63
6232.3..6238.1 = 8.93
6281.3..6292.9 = 8.85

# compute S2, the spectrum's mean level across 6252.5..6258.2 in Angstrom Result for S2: 8.54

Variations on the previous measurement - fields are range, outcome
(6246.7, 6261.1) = 8.64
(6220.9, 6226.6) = 9.28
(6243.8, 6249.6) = 8.69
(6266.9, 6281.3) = 8.79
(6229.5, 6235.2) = 8.74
